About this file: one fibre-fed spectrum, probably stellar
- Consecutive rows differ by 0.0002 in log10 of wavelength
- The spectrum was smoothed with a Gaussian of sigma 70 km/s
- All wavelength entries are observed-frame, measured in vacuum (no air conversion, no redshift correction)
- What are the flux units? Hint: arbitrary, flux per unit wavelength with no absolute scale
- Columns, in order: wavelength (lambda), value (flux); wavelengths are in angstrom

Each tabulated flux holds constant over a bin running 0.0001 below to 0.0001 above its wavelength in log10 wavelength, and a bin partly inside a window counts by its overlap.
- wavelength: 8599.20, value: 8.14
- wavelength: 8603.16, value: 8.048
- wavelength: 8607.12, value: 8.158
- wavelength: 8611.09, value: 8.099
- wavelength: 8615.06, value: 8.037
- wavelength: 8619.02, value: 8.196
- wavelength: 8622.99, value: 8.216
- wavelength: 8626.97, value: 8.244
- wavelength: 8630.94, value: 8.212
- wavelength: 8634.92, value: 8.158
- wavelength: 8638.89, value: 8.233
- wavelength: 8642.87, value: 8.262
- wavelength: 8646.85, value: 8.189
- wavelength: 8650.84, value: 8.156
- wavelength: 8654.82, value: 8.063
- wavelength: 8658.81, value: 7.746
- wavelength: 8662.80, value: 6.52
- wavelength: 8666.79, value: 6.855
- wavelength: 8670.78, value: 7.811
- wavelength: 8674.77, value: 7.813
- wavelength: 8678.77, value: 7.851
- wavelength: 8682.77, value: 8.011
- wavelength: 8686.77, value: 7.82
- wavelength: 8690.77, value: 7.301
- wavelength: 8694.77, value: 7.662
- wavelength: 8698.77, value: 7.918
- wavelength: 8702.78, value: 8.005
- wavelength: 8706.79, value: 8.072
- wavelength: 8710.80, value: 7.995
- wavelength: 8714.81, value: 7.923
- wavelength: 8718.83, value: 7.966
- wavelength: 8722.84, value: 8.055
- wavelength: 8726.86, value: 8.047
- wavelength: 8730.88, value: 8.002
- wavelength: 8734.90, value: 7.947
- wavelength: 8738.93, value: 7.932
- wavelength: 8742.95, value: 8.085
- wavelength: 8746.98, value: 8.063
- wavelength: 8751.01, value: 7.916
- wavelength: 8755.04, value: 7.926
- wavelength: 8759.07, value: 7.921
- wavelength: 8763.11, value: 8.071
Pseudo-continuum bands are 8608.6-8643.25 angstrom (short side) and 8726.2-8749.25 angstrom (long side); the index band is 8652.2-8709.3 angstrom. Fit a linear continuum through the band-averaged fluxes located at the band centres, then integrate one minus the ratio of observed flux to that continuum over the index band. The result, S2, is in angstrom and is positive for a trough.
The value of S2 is 2.9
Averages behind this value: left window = 8.18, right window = 8.01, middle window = 7.68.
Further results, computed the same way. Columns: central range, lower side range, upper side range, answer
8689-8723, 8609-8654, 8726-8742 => 0.70 angstrom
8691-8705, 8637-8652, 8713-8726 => 0.45 angstrom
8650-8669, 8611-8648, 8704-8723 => 1.62 angstrom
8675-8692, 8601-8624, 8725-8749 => 0.60 angstrom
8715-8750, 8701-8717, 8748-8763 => -0.14 angstrom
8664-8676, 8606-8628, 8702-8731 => 0.99 angstrom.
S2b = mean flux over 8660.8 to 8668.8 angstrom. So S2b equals 6.69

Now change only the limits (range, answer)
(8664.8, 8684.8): 7.67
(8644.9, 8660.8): 8.04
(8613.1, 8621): 8.13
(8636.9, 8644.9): 8.26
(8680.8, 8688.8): 7.91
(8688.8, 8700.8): 7.63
